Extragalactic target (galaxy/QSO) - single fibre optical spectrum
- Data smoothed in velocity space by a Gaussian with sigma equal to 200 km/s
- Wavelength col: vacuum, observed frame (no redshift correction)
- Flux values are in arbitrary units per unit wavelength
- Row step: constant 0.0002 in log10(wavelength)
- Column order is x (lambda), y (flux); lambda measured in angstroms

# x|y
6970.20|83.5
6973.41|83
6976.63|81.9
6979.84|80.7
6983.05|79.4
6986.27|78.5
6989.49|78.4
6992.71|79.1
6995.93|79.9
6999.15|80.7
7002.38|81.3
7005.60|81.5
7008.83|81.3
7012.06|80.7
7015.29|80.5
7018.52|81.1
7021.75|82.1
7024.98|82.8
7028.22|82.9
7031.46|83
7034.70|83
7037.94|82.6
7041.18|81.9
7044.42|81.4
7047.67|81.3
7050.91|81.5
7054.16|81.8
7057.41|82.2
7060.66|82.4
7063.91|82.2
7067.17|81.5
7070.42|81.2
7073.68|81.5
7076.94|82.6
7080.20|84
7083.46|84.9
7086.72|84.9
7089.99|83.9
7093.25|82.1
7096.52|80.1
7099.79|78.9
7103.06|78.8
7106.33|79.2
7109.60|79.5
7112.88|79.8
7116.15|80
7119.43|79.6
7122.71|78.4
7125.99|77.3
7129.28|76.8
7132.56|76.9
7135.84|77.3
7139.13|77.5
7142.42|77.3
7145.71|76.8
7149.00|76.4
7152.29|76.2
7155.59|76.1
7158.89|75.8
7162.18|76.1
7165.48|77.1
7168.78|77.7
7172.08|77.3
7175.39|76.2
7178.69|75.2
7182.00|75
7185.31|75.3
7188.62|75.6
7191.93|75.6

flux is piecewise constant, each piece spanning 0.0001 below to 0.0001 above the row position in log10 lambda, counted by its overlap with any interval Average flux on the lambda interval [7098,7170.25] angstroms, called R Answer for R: 77.7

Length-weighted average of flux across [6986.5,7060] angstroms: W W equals 81.4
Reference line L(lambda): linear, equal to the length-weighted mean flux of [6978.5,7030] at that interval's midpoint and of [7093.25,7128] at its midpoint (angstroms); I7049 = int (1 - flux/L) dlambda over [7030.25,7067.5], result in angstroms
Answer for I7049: -0.9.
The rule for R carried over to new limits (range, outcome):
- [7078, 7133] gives 80.4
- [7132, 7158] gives 76.8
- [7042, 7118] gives 81.6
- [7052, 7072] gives 81.9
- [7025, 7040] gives 82.8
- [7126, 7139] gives 77.1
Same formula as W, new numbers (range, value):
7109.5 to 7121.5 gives 79.7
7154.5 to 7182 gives 76.4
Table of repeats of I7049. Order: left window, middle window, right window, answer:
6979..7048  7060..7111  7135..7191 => -1.9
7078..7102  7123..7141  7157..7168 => 0.4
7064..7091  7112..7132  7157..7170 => 0.3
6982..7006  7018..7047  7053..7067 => -0.4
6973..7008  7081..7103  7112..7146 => -1.0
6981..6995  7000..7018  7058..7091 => -0.3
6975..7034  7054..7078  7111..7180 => -0.8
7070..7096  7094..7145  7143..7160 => 0.6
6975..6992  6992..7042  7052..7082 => -0.5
